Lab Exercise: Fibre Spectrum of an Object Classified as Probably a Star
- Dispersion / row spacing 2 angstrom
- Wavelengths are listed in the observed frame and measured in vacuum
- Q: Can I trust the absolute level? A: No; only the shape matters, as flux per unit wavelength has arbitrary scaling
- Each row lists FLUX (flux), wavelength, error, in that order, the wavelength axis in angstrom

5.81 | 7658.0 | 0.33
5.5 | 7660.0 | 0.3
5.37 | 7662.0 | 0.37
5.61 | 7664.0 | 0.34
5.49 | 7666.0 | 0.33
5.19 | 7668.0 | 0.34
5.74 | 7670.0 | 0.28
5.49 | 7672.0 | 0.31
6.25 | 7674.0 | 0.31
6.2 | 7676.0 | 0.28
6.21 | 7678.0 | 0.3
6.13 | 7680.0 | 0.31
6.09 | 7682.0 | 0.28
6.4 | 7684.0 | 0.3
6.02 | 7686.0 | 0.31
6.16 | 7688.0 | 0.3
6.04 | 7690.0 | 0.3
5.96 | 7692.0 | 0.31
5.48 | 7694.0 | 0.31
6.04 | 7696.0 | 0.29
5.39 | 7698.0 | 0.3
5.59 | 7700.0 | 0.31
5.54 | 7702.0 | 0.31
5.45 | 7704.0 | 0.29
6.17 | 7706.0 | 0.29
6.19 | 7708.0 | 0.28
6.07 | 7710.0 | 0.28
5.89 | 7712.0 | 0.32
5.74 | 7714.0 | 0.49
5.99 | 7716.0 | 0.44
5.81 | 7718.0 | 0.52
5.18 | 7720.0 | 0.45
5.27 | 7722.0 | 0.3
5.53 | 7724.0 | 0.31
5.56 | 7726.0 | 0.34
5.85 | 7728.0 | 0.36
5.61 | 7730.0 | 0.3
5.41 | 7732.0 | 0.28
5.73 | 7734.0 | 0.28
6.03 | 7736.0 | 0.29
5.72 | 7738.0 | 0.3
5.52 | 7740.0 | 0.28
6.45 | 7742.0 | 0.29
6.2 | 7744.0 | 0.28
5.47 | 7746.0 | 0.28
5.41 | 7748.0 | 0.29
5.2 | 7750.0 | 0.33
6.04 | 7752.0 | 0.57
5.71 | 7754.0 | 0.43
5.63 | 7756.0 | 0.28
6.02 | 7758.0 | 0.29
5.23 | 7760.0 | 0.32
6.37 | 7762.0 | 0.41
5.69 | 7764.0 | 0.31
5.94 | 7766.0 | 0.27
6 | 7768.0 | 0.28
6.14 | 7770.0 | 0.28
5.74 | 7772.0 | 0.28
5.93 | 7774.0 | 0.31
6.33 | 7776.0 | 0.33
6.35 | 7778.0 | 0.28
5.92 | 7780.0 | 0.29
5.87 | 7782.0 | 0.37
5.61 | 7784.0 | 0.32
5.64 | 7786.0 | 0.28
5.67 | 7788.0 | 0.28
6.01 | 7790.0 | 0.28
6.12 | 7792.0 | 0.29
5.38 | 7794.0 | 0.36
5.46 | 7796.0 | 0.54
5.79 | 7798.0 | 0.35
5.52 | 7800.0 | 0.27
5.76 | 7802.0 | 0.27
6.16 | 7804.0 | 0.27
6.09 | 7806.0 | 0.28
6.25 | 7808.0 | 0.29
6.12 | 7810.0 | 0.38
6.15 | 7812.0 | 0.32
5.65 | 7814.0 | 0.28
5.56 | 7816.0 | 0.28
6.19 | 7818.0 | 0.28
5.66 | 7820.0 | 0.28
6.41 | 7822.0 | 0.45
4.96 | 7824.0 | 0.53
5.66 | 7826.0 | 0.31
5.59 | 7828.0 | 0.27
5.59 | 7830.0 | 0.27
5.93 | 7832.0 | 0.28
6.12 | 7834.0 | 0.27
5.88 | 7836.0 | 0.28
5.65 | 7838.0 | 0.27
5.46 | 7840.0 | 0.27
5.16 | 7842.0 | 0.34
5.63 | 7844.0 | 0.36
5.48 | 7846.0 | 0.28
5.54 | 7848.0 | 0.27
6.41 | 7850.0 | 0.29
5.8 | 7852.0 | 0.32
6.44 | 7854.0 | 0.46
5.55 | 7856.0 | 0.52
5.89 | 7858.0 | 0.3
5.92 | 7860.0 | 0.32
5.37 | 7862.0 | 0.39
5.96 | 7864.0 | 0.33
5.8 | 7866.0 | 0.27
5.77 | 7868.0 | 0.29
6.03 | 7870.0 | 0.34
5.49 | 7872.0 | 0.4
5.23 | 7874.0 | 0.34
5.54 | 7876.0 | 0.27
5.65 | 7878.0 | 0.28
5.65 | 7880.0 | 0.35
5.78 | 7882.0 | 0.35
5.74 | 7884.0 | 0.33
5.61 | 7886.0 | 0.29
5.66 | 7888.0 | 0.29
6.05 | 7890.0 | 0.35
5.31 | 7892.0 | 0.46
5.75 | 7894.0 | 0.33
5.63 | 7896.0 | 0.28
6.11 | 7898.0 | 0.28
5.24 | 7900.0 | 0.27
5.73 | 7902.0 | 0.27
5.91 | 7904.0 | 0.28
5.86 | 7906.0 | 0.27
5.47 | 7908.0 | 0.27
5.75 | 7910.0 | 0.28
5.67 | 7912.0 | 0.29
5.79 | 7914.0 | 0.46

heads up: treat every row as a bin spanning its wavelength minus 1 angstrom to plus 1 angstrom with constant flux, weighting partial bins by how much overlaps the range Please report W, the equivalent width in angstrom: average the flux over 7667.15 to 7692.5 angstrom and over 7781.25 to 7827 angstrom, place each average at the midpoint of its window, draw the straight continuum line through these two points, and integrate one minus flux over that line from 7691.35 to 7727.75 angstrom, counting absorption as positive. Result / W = 1.5 angstrom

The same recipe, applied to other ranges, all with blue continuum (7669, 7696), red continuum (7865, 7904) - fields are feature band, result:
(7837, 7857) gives 0.1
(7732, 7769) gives 0.7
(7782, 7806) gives 0.3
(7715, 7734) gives 1.1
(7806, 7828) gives -0.3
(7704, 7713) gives -0.1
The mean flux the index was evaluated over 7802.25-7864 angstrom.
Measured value 5.81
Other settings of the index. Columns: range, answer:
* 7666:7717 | 5.89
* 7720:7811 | 5.8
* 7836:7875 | 5.72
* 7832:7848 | 5.64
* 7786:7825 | 5.83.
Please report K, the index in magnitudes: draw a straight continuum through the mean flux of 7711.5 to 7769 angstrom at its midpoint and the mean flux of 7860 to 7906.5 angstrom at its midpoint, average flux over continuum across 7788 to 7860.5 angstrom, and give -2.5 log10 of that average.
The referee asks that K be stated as -0.02 mag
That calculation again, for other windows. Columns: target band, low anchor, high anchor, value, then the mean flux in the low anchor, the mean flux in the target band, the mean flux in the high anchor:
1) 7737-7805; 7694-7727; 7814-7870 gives -0.02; 5.71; 5.82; 5.76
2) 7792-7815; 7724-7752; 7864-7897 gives -0.03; 5.71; 5.86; 5.68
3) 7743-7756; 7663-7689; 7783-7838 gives 0.04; 5.92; 5.67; 5.81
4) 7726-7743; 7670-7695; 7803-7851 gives 0.03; 6.02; 5.78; 5.8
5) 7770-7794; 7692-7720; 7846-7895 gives -0.03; 5.78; 5.91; 5.74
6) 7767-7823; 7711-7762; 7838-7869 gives -0.04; 5.7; 5.91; 5.74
